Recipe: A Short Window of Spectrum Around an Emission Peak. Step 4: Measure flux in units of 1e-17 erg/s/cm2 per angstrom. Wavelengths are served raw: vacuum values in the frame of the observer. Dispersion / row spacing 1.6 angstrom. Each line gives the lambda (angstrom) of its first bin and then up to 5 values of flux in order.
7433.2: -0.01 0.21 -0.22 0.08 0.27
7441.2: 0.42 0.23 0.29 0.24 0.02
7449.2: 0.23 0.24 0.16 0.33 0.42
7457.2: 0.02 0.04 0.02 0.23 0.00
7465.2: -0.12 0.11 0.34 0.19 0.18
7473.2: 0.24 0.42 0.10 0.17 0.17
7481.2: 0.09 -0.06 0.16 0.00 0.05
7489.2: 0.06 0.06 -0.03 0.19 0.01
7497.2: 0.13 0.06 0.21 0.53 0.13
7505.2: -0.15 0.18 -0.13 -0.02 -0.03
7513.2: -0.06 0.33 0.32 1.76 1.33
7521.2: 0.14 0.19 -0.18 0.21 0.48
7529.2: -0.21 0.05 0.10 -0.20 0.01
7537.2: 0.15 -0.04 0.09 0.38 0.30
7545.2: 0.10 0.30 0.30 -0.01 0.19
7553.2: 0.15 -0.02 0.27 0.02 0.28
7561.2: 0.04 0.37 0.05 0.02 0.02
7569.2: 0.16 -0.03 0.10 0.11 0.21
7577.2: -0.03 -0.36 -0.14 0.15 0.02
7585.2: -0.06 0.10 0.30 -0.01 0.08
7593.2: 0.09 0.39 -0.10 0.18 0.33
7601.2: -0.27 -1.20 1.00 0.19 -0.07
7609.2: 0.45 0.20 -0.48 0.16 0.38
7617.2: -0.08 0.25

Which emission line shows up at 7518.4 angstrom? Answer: H-alpha 6563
